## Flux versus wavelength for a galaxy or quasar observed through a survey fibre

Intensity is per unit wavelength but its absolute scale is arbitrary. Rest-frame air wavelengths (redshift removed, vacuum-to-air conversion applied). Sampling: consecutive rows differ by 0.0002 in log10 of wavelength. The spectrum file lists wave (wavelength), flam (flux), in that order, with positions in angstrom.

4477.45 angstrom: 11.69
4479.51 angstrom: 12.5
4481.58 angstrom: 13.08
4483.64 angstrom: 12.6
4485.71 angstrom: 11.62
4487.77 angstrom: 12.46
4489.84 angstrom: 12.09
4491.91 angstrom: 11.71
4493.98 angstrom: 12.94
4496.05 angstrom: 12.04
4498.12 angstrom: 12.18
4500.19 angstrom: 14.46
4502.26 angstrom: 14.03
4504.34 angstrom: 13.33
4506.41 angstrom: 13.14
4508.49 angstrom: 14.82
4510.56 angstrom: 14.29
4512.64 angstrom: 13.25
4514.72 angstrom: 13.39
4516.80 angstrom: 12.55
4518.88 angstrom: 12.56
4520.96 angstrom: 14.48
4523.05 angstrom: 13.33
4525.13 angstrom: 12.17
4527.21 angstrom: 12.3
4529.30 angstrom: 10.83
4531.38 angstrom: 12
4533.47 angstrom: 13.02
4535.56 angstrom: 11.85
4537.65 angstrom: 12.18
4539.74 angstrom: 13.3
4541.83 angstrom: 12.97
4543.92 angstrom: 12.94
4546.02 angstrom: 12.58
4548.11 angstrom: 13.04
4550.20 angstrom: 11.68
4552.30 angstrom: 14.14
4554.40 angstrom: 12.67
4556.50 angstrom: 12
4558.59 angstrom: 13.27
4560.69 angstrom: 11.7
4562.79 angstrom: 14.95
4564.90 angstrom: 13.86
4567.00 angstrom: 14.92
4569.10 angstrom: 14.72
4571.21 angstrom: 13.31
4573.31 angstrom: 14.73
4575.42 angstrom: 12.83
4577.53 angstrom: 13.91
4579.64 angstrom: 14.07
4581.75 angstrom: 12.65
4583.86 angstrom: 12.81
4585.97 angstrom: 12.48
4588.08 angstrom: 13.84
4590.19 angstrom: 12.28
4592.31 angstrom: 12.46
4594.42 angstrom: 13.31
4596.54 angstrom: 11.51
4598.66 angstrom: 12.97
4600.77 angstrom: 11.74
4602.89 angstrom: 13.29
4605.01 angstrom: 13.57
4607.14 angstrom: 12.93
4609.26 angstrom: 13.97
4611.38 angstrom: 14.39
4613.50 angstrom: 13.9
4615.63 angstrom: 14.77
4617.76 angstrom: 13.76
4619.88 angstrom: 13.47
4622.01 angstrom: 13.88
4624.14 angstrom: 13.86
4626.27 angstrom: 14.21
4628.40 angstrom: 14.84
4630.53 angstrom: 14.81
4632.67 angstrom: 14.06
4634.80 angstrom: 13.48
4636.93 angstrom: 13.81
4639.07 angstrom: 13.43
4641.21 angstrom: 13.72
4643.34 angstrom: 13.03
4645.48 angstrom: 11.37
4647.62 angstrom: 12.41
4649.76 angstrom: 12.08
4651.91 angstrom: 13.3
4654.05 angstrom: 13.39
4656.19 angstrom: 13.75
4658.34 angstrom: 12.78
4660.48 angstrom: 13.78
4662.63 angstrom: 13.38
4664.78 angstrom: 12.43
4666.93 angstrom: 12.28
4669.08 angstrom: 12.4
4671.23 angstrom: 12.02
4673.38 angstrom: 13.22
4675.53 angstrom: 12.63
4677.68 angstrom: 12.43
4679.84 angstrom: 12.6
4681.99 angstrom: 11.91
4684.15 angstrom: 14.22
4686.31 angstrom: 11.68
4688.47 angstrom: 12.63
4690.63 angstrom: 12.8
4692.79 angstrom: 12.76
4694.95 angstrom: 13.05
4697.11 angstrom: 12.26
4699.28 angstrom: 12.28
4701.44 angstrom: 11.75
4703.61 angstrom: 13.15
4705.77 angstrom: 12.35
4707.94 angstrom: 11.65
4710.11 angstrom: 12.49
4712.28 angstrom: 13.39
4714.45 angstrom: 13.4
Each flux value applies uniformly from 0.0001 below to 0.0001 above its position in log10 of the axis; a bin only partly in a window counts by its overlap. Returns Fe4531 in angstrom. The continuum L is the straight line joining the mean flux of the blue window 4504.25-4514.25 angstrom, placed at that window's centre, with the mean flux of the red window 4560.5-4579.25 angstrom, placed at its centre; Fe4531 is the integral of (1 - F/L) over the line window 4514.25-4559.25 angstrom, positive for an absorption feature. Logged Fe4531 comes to 3.9 angstrom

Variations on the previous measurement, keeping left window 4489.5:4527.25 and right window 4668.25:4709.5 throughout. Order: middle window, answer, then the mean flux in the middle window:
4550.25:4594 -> -1.4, 13.3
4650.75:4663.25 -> -0.8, 13.4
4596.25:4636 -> -2.9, 13.7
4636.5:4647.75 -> -0.2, 13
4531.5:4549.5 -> 0.5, 12.7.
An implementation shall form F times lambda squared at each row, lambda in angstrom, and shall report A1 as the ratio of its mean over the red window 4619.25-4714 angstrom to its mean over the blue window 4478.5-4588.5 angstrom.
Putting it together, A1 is 1.06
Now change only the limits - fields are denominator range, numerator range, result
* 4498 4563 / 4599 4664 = 1.09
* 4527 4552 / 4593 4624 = 1.11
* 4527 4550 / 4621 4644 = 1.17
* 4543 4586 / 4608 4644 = 1.08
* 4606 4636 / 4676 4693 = 0.92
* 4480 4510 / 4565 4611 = 1.07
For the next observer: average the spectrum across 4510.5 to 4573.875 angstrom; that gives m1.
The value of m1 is 13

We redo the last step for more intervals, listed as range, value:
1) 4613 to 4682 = 13.3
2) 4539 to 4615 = 13.2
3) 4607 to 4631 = 14.1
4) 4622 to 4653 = 13.5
